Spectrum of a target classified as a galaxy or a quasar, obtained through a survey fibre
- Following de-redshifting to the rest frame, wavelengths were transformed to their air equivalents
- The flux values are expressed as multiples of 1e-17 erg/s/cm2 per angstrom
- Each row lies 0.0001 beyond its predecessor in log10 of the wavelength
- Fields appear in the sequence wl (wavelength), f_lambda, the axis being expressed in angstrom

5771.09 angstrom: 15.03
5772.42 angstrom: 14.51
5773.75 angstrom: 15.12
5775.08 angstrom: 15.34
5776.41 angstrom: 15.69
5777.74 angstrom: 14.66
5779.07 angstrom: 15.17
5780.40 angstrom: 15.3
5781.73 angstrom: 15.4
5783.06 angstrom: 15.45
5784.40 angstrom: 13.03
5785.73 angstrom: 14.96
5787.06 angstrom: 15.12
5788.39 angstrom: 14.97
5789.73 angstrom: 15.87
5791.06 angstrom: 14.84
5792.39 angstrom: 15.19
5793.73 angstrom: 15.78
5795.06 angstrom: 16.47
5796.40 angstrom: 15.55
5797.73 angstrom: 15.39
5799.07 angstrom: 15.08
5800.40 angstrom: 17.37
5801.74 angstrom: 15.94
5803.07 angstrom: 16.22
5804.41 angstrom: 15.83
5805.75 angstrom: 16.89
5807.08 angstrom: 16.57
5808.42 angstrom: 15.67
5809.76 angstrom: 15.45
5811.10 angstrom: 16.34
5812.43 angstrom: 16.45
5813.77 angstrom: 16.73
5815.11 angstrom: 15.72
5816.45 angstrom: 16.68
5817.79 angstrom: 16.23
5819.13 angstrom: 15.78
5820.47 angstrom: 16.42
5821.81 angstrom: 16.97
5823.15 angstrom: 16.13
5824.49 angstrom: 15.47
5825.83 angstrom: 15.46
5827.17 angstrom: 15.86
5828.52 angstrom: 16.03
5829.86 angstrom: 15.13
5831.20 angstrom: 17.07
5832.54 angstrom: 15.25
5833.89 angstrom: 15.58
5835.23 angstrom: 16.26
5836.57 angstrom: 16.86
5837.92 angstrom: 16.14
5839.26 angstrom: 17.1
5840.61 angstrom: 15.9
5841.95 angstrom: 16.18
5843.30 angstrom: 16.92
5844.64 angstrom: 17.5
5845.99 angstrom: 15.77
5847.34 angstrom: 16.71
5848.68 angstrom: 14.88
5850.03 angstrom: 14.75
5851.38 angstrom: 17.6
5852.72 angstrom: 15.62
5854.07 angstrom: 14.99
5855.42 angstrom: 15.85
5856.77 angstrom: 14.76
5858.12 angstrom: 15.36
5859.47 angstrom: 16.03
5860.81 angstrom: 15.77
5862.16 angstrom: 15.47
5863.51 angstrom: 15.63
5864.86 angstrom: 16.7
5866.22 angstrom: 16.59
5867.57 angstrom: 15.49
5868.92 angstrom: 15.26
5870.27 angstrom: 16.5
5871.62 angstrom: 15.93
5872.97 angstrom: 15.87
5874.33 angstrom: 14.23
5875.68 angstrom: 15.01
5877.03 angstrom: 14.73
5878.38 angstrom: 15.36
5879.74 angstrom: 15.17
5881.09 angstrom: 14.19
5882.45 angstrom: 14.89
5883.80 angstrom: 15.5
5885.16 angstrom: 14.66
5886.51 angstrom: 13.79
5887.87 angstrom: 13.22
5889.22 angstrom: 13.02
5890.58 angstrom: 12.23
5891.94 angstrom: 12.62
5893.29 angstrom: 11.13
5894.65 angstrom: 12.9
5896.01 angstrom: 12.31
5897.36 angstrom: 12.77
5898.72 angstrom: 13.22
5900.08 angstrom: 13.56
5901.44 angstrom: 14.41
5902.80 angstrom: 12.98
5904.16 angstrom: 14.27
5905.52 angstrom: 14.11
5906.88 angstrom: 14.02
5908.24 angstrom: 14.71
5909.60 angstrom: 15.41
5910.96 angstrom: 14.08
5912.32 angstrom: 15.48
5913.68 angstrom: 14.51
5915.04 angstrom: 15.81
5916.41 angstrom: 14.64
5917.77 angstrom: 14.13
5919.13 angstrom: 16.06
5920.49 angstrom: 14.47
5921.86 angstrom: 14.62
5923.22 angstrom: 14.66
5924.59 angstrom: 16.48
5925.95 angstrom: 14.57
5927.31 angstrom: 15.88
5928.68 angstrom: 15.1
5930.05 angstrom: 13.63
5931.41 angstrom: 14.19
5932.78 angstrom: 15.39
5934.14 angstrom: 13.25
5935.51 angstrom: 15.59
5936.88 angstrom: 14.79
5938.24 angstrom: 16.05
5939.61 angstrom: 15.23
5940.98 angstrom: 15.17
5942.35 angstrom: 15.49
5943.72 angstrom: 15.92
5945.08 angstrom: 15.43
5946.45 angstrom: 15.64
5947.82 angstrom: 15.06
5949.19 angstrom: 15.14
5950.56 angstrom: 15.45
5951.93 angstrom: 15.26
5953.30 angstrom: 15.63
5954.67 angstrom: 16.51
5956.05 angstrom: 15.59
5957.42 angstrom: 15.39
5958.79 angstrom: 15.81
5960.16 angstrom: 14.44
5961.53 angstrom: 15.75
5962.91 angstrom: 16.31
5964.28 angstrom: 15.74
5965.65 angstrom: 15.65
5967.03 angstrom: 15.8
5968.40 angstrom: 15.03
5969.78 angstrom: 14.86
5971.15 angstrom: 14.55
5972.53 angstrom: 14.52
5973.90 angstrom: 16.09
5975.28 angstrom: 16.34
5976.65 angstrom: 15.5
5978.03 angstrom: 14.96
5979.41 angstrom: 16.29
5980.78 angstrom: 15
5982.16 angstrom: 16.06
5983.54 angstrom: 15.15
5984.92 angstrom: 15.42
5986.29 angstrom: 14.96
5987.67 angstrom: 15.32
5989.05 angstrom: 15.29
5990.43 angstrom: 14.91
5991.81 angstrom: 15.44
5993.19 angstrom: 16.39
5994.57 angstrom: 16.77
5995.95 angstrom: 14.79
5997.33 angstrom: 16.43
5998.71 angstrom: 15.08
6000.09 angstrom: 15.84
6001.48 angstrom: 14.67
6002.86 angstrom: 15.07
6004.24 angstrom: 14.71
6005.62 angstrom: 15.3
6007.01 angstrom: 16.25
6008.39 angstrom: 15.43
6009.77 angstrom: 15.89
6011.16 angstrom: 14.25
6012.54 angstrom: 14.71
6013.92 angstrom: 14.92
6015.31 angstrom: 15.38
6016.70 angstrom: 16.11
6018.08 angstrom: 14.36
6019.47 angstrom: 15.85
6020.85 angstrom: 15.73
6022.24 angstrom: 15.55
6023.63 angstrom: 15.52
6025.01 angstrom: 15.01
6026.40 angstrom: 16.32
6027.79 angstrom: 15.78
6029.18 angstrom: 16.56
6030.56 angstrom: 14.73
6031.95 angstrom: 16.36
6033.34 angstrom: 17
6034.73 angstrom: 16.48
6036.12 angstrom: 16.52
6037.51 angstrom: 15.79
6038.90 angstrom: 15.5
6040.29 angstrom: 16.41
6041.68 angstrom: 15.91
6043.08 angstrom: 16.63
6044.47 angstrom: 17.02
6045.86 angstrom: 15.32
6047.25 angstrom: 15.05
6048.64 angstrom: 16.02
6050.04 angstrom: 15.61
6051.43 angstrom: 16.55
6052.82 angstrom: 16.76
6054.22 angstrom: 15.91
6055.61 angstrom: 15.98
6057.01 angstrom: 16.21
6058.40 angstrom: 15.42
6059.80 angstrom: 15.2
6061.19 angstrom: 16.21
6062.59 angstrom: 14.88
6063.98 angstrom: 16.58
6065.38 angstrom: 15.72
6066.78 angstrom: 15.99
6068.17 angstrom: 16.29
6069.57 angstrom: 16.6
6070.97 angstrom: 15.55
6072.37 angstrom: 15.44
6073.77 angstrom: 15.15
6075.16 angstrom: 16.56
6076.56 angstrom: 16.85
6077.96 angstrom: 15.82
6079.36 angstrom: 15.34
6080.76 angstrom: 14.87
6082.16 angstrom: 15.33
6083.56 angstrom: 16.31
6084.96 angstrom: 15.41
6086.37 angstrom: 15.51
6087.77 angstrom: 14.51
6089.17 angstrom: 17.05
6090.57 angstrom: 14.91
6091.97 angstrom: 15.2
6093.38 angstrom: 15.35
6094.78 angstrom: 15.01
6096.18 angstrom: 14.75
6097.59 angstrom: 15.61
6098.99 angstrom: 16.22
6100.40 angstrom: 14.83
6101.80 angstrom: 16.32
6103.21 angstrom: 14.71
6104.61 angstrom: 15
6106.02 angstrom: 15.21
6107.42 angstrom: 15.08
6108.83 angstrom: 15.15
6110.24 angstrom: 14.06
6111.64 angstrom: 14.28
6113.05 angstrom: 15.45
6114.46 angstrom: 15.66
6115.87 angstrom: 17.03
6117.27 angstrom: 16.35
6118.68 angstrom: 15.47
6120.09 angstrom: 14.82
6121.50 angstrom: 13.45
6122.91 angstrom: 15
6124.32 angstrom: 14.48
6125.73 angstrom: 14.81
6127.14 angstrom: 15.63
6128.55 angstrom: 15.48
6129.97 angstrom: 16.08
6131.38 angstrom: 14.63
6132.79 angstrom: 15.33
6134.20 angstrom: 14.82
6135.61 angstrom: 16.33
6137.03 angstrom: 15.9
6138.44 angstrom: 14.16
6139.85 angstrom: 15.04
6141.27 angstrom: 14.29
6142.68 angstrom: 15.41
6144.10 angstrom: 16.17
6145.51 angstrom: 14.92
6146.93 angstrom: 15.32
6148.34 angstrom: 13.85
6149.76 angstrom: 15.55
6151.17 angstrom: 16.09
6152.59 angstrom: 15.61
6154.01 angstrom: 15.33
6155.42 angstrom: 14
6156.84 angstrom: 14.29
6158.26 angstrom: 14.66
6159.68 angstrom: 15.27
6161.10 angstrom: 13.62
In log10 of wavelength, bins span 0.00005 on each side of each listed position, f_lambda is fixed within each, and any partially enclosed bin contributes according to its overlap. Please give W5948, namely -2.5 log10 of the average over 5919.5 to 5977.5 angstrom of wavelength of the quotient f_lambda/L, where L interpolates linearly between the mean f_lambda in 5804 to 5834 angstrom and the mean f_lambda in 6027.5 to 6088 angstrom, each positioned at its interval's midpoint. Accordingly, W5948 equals 0.05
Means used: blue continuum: 16.1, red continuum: 15.9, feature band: 15.3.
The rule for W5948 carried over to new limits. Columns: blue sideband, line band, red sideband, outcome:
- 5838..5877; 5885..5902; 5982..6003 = 0.208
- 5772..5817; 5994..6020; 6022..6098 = 0.030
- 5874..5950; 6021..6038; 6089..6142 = -0.074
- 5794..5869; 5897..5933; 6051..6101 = 0.097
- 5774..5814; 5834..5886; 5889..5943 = -0.057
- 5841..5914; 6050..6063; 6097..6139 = -0.054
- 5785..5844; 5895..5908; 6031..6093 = 0.178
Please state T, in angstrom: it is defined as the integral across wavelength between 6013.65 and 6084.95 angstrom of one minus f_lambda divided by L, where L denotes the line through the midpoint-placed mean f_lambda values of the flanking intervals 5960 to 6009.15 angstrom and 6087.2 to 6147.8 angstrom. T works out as -2.4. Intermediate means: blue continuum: 15.5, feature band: 15.9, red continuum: 15.2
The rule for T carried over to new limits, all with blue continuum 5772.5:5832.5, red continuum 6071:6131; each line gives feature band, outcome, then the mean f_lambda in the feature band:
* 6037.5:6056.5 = -0.8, 16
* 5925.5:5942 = 0.7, 14.9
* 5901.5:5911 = 0.8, 14.2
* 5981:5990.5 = 0.1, 15.3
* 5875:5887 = 0.6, 14.8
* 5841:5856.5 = -0.4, 16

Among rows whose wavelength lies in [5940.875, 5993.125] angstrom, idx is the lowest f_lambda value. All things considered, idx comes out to 14.44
